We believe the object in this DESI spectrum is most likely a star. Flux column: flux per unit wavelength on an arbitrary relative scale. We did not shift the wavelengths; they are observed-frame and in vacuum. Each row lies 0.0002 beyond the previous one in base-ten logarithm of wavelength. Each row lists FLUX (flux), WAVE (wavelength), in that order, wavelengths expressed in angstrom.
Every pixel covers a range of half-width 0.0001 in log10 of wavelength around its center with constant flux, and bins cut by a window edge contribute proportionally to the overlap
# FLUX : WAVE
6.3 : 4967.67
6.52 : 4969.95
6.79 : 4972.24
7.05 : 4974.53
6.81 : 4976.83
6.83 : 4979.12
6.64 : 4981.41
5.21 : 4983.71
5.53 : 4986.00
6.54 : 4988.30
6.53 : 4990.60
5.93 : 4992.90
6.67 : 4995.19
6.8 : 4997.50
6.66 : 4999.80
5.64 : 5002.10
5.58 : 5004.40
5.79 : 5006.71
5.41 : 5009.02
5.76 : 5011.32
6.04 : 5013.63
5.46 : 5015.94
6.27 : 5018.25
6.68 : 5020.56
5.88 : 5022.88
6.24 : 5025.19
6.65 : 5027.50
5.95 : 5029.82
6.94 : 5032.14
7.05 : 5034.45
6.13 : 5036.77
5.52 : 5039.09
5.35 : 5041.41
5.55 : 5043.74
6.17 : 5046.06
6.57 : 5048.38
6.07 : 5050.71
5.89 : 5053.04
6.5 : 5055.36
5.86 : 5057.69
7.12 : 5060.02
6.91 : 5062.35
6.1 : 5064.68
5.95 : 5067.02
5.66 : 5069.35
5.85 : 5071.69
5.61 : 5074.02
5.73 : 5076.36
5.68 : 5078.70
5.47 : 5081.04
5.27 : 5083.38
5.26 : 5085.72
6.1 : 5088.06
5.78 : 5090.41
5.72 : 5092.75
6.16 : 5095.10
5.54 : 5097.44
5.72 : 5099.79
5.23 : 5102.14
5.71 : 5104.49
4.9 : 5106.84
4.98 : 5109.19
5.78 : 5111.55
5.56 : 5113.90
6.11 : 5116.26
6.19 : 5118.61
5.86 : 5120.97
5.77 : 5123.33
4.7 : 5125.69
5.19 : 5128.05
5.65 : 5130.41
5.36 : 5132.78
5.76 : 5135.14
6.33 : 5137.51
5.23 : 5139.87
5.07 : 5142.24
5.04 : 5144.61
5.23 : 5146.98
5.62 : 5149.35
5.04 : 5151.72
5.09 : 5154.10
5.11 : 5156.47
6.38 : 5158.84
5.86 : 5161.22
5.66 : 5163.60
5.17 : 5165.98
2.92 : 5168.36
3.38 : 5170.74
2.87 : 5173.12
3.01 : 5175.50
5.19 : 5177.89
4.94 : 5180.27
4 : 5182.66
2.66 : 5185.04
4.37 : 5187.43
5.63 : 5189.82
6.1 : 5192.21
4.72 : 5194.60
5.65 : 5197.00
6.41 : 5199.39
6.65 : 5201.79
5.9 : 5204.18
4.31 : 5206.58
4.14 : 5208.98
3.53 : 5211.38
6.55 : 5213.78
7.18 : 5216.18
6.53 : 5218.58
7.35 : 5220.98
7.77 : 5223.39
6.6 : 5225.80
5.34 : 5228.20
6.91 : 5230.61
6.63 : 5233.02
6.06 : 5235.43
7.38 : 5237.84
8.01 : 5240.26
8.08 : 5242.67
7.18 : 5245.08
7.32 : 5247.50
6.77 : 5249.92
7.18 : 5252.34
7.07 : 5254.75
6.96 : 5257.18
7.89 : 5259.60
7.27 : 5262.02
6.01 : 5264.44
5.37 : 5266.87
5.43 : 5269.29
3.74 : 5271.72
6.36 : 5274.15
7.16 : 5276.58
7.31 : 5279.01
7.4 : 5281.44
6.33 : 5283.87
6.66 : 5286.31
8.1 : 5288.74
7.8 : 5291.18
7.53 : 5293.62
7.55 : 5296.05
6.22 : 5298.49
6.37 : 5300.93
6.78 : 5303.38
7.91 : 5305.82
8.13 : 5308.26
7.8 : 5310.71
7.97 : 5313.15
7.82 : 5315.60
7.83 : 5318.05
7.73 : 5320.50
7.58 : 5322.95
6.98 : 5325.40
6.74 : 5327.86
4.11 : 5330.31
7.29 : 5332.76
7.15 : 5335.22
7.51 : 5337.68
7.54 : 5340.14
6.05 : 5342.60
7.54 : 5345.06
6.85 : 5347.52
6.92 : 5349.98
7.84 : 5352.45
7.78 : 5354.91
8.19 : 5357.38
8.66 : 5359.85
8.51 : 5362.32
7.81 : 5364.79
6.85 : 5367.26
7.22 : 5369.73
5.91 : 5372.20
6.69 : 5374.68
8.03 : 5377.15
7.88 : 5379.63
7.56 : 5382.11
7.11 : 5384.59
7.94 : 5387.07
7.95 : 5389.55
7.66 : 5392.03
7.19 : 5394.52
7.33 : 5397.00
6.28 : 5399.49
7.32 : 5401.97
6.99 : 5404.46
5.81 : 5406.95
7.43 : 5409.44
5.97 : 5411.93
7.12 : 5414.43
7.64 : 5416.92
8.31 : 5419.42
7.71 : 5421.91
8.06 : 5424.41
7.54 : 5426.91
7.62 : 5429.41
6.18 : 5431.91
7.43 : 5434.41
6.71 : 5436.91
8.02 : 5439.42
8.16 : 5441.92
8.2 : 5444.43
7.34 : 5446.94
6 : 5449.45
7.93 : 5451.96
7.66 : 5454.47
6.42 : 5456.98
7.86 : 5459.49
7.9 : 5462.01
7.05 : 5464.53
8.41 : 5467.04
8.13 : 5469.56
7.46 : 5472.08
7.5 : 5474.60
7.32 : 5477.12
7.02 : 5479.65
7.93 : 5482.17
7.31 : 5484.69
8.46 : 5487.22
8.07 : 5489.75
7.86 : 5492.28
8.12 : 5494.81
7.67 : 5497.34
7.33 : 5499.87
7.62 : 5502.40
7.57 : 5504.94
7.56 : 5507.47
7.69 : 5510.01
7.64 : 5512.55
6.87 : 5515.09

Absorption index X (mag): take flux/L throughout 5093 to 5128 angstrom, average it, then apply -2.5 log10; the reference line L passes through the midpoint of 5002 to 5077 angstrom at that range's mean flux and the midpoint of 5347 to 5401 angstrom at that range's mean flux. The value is 0.14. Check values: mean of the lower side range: 6.07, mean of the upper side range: 7.47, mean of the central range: 5.58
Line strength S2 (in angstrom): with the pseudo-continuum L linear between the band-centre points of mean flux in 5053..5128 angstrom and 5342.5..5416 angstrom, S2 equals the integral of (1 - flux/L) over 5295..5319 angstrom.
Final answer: -1.8 angstrom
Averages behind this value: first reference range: 5.76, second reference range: 7.3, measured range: 7.43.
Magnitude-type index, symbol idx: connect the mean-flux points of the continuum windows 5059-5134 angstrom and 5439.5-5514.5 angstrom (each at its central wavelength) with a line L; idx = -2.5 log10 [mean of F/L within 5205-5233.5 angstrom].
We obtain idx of 0.05 mag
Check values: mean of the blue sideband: 5.7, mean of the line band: 6.05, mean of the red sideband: 7.63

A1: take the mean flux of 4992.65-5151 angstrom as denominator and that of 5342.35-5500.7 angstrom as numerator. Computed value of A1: 1.3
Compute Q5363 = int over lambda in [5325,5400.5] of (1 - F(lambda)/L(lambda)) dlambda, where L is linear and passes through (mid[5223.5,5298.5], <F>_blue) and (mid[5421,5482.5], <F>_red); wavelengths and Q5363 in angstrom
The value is -0.8 angstrom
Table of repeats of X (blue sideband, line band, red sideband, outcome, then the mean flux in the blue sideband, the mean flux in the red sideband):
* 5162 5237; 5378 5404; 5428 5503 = -0.07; 5.31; 7.56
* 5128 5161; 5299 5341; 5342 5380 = -0.03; 5.46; 7.43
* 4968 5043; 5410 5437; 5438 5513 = 0.02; 6.21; 7.64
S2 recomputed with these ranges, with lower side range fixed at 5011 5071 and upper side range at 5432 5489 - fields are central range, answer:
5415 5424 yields -0.5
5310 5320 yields -1.1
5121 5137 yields 2.4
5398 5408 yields 1.0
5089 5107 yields 2.0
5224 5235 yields 0.6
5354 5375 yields -0.9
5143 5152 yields 1.8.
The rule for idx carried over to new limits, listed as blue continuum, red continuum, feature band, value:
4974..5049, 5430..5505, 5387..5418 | 0.040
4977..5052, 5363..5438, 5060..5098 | 0.085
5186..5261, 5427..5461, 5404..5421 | 0.025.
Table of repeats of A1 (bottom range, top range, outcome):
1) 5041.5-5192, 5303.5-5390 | 1.37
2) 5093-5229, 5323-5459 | 1.36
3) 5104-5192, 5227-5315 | 1.37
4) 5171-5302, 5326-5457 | 1.18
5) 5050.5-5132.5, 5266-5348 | 1.21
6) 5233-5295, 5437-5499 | 1.11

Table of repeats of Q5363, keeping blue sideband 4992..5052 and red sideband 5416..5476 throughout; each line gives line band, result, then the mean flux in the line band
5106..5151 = 6.80 angstrom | 5.49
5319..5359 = 0.31 angstrom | 7.13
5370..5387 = 0.17 angstrom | 7.25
